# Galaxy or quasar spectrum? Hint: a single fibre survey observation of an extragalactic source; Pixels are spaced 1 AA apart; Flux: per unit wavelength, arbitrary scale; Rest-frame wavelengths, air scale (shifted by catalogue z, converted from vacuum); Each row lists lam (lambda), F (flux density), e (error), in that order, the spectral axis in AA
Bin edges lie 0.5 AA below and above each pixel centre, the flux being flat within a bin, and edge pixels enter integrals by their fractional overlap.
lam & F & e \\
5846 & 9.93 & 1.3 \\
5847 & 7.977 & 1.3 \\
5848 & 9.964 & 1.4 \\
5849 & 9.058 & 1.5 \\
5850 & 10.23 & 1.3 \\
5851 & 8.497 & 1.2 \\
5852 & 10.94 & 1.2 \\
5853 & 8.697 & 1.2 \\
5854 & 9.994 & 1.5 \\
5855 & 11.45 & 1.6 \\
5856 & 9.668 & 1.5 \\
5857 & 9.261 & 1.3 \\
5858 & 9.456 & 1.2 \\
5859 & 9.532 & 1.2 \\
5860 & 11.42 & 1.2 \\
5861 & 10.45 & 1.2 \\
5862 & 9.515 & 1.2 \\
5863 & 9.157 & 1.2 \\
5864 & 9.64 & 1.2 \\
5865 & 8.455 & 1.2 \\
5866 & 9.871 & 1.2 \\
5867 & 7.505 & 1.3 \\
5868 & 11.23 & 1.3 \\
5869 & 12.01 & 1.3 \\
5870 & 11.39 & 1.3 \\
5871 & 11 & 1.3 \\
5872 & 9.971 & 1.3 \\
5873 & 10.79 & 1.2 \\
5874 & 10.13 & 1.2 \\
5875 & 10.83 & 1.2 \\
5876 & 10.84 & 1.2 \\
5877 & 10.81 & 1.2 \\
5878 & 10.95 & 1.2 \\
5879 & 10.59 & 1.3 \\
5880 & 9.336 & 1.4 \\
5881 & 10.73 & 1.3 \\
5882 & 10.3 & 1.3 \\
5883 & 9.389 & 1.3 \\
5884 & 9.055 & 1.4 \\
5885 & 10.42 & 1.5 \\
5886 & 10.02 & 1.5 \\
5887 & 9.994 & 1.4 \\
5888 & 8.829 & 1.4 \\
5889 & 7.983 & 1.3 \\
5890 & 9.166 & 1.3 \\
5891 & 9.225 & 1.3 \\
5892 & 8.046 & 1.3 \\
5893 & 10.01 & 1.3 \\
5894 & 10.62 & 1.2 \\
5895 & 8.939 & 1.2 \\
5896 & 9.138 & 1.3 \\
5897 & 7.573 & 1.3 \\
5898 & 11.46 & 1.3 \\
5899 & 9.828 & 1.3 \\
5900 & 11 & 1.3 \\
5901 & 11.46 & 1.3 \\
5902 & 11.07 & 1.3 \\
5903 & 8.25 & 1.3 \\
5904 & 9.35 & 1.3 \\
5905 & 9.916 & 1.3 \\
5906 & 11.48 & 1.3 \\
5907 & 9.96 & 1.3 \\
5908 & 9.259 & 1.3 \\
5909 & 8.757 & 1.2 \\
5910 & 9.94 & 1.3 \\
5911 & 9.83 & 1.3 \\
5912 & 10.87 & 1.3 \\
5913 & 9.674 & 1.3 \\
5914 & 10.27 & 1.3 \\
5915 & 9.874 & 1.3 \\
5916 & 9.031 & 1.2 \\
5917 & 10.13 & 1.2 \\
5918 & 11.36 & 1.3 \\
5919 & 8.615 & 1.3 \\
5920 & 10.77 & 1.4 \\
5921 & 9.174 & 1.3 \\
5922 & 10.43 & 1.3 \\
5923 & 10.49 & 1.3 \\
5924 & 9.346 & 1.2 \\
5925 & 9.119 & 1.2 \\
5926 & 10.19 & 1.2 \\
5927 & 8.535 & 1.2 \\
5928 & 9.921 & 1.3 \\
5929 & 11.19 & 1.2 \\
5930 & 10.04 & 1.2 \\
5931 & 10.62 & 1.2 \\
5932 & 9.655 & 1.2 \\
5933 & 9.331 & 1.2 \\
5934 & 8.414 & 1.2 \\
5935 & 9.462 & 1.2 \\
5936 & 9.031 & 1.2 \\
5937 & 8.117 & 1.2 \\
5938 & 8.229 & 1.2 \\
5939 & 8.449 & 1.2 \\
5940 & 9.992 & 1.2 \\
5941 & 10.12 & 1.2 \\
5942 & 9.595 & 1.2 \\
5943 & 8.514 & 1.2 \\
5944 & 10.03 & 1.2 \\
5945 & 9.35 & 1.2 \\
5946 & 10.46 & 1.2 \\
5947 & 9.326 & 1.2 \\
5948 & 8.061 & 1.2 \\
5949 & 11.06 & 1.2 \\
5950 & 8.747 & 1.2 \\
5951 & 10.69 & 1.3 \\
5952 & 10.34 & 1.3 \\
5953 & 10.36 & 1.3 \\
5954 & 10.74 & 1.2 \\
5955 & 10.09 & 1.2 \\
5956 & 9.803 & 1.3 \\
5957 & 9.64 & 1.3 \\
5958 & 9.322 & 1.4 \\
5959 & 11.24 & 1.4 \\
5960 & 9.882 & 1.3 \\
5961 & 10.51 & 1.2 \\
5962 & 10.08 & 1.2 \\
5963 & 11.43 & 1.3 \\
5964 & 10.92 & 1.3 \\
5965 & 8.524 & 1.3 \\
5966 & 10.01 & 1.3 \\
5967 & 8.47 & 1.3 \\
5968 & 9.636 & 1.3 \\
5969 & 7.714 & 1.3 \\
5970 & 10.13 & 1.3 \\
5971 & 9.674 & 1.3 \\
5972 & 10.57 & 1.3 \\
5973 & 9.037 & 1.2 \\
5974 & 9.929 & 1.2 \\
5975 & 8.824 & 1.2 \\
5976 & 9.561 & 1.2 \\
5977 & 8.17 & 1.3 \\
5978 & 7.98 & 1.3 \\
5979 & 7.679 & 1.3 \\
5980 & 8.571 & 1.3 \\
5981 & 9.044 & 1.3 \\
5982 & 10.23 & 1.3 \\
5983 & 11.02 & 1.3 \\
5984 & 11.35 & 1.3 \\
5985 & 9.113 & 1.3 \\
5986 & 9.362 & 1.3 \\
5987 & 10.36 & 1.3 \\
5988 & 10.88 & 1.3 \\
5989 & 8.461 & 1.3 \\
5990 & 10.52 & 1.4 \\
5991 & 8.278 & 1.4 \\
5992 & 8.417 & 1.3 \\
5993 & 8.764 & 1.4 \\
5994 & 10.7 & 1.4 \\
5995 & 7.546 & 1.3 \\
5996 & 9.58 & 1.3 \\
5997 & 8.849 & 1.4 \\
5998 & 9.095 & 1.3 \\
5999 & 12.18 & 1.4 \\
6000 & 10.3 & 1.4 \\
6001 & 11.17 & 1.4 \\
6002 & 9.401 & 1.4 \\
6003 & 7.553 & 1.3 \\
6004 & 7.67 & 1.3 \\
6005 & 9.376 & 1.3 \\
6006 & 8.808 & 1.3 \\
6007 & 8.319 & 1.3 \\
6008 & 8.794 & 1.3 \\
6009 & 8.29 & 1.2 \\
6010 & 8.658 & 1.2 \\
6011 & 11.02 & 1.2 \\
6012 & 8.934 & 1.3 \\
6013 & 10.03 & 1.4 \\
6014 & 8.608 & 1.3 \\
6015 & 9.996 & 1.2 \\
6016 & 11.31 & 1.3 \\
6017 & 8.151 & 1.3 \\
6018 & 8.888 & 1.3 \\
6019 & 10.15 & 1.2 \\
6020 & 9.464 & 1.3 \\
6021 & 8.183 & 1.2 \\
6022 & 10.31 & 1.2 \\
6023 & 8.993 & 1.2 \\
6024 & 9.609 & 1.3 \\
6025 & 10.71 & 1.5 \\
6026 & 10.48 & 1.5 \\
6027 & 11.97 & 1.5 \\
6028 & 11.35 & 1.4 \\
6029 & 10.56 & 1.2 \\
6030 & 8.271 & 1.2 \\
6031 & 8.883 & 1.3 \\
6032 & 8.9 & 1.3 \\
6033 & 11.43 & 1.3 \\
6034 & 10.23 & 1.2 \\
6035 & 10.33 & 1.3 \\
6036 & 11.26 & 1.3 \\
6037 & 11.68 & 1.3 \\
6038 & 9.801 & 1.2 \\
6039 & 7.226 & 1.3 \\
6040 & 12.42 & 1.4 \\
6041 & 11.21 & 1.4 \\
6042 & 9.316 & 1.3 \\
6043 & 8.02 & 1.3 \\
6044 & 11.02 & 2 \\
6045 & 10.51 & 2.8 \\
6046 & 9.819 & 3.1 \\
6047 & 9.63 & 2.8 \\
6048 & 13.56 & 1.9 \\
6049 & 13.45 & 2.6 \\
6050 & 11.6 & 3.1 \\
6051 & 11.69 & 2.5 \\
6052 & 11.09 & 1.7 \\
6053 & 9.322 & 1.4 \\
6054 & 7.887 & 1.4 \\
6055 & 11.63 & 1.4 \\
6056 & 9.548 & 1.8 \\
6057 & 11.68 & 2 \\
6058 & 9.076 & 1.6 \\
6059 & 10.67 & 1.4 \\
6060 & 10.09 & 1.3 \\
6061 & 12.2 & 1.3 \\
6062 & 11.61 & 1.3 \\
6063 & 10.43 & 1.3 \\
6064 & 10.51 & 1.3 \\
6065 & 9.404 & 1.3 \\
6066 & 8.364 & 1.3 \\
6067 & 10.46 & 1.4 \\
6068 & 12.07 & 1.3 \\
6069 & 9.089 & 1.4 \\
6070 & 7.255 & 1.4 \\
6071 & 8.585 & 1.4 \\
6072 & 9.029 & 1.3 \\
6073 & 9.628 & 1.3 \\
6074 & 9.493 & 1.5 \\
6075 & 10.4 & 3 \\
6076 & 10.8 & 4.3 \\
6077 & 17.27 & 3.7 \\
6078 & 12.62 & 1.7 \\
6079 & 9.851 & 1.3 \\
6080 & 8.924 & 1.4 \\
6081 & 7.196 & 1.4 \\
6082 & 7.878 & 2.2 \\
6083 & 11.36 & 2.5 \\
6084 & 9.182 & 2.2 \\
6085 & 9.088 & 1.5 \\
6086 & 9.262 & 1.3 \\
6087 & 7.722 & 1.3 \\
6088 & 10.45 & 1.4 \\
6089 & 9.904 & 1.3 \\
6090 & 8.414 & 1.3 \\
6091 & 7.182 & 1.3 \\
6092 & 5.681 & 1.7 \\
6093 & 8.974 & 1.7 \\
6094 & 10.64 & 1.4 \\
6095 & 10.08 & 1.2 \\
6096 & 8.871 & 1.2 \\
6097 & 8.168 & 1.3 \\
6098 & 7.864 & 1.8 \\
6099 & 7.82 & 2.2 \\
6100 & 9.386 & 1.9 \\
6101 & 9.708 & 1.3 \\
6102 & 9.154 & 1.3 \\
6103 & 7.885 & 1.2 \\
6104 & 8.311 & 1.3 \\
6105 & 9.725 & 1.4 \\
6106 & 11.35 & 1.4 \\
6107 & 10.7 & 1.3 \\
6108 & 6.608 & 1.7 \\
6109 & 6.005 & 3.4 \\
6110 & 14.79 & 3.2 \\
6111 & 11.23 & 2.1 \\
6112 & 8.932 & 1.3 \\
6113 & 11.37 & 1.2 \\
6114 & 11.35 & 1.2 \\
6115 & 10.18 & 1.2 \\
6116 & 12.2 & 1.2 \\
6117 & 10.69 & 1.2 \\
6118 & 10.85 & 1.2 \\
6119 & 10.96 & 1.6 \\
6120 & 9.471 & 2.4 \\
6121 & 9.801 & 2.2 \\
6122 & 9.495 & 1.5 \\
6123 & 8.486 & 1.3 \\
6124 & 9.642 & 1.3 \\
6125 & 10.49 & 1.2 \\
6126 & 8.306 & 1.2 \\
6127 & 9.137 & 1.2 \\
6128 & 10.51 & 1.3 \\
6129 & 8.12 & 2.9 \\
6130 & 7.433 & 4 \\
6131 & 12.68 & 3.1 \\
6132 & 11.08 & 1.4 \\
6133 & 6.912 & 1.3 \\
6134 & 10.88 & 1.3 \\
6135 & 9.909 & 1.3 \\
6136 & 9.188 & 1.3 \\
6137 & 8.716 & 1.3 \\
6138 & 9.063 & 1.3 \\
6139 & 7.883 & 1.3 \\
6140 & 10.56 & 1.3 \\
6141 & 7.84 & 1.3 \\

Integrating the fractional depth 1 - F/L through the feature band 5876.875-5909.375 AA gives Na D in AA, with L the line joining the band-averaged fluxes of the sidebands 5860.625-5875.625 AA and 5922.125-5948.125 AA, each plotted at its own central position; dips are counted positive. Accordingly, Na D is 0.4 AA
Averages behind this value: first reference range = 10.1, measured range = 9.78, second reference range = 9.48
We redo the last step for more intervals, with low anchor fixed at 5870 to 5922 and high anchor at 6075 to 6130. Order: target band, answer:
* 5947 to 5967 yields -0.3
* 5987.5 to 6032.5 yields 1.3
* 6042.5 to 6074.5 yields -1.9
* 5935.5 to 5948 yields 0.8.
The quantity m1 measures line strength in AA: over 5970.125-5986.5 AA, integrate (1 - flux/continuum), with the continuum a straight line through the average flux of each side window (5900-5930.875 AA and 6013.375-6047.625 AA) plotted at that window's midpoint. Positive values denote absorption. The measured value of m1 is 0.9 AA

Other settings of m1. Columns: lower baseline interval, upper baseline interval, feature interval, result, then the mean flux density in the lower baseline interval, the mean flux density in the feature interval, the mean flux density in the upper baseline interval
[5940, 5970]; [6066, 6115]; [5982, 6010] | 0.9 AA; 9.82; 9.41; 9.53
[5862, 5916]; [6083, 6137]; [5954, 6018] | 1.6 AA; 9.92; 9.49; 9.49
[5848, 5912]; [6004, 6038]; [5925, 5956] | 0.7 AA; 9.91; 9.62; 9.73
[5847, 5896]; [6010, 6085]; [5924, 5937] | 0.5 AA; 9.88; 9.56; 10.2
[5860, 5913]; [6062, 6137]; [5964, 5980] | 1.2 AA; 9.94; 9.1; 9.64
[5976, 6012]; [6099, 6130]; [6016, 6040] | -1.3 AA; 9.3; 9.95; 9.76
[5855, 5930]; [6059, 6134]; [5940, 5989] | 0.7 AA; 9.93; 9.7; 9.7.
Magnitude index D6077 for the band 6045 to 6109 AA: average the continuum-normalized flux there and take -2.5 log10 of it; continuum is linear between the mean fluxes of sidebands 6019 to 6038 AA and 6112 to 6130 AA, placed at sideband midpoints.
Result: 0.03 mag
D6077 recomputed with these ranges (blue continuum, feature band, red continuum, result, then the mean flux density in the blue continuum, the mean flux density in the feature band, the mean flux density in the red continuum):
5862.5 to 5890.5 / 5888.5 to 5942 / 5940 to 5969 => 0.03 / 10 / 9.67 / 9.86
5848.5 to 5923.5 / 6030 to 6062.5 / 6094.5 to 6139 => -0.08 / 9.92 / 10.5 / 9.61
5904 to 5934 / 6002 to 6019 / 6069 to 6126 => 0.08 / 9.89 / 9.07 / 9.6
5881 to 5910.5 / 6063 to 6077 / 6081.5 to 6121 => -0.05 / 9.69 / 9.92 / 9.48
